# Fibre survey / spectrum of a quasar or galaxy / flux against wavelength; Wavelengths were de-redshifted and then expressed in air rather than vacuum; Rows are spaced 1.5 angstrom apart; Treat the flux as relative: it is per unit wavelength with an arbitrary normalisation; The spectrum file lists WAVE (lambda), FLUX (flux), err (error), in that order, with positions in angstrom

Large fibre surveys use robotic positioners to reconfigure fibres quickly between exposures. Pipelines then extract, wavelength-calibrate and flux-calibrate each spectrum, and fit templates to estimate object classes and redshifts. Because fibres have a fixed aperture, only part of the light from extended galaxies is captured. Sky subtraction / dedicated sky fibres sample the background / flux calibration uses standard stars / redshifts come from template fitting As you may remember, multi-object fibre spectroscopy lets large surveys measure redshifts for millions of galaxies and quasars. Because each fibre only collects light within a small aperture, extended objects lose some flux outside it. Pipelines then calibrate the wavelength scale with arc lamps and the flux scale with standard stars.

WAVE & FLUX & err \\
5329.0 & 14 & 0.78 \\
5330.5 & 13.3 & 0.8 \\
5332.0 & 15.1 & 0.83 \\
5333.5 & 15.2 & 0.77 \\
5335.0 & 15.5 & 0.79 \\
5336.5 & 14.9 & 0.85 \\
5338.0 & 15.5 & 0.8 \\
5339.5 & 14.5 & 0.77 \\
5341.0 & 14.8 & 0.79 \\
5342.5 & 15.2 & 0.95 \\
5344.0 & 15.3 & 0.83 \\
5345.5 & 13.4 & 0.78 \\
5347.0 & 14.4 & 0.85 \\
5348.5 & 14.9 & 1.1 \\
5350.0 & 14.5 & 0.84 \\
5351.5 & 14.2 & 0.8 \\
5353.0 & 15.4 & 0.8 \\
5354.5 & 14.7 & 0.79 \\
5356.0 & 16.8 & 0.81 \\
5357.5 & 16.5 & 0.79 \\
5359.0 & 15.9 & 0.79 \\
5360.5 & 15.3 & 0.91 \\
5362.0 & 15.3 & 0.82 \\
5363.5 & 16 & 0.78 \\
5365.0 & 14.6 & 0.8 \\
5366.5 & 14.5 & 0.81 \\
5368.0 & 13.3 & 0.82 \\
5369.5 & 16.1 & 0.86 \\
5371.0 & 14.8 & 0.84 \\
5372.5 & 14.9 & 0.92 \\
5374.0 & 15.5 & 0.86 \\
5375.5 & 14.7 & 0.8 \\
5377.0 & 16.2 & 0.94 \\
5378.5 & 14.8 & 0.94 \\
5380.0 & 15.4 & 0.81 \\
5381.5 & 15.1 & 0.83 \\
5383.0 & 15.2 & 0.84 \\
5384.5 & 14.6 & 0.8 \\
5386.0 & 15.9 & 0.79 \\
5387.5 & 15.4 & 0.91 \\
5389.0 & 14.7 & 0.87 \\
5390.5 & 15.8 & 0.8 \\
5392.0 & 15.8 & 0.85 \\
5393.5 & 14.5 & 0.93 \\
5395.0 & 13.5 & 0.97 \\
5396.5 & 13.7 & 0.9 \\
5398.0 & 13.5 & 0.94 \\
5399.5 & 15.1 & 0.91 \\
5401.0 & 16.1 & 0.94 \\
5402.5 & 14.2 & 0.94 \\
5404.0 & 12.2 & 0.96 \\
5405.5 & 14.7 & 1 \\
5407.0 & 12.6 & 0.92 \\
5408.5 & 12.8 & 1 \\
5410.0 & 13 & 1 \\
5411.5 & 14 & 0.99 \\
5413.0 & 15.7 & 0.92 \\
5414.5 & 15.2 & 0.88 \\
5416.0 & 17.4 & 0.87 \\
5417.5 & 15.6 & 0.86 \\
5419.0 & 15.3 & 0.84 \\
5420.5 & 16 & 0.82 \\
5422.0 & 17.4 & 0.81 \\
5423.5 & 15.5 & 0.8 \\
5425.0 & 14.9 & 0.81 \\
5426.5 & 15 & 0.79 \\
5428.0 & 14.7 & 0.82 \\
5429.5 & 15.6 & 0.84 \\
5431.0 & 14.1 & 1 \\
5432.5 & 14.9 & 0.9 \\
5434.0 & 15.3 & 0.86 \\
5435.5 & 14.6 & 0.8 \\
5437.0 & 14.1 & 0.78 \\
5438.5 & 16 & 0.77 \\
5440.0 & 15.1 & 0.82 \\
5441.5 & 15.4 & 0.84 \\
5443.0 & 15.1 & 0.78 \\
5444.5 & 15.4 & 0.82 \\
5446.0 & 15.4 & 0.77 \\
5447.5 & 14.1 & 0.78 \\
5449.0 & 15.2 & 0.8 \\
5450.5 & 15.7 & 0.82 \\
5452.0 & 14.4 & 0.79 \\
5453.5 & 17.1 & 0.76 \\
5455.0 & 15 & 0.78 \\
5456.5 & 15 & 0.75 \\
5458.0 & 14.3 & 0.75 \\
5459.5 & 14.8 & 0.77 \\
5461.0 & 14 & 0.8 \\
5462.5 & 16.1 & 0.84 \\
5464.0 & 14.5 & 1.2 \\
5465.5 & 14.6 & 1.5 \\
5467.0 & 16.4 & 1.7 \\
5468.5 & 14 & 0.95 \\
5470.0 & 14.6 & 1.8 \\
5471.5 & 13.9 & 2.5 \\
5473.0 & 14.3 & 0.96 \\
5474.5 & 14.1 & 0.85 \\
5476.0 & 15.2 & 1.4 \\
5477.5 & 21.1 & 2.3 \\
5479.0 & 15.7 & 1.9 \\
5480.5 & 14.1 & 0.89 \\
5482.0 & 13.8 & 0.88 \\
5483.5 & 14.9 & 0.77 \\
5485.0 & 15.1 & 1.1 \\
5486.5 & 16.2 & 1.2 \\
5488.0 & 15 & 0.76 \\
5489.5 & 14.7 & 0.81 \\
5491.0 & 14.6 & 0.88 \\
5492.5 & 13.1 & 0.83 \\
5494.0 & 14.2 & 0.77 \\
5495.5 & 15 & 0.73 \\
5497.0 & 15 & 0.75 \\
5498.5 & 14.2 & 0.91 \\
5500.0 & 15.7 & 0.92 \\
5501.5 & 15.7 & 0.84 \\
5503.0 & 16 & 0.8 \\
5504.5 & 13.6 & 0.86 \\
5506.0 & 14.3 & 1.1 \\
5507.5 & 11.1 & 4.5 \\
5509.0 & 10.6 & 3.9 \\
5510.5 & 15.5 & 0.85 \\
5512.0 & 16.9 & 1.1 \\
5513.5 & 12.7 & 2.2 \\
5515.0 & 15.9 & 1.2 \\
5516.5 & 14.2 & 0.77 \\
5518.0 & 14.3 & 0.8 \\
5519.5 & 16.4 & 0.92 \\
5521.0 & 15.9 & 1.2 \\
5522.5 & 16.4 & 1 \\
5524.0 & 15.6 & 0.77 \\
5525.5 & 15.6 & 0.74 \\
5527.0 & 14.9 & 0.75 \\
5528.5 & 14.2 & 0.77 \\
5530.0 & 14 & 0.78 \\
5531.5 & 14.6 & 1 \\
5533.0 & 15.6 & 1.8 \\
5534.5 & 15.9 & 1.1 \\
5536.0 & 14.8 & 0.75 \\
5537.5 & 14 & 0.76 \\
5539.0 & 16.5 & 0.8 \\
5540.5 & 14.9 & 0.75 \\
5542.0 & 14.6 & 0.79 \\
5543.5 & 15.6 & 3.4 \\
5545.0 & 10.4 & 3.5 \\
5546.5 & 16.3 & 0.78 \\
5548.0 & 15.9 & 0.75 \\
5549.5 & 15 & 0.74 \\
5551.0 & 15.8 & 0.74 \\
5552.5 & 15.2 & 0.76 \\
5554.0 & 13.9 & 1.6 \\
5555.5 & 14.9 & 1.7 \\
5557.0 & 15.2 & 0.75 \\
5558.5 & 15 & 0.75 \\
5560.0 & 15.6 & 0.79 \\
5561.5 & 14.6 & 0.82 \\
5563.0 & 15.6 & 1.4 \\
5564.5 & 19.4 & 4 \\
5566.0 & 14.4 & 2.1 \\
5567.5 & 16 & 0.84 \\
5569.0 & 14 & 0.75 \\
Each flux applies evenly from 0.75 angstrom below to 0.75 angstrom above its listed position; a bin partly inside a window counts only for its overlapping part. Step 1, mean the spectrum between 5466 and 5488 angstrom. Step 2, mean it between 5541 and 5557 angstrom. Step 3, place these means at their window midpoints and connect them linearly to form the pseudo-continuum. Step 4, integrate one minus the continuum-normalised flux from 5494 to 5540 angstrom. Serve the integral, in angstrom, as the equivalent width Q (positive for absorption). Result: 0.5 angstrom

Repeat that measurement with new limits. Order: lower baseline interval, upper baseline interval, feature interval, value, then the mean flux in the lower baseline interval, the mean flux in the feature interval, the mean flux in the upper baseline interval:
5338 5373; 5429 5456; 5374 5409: 0.9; 15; 14.7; 15.1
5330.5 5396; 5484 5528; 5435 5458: -0.4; 15.1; 15.2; 14.8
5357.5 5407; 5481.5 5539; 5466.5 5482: -0.5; 14.9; 15.2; 14.8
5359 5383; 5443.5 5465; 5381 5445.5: 0.8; 15.1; 14.9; 15.1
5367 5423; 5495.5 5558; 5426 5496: -0.7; 14.9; 15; 14.8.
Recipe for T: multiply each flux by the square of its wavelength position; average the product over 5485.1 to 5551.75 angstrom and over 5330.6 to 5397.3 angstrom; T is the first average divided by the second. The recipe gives 1.0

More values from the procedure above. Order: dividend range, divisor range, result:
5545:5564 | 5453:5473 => 1.05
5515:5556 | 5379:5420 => 1.07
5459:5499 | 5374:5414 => 1.06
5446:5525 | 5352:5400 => 1.03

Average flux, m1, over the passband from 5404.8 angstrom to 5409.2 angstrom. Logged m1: 13.4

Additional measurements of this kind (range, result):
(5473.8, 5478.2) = 16.8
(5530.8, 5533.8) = 15.1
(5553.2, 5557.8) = 14.7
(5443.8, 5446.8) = 15.4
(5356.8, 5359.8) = 16.2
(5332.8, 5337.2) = 15.2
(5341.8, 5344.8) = 15.2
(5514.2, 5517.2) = 15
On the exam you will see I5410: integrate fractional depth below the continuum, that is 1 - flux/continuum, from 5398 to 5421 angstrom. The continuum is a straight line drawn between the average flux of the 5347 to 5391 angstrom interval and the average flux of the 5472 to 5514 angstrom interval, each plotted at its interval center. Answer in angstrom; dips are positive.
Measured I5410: 0.7 angstrom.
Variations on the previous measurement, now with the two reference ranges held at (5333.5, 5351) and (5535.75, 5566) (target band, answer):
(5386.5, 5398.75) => 0.21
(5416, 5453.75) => -0.83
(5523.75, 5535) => 0.08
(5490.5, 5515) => 1.24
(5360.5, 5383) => -0.35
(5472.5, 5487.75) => -0.42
